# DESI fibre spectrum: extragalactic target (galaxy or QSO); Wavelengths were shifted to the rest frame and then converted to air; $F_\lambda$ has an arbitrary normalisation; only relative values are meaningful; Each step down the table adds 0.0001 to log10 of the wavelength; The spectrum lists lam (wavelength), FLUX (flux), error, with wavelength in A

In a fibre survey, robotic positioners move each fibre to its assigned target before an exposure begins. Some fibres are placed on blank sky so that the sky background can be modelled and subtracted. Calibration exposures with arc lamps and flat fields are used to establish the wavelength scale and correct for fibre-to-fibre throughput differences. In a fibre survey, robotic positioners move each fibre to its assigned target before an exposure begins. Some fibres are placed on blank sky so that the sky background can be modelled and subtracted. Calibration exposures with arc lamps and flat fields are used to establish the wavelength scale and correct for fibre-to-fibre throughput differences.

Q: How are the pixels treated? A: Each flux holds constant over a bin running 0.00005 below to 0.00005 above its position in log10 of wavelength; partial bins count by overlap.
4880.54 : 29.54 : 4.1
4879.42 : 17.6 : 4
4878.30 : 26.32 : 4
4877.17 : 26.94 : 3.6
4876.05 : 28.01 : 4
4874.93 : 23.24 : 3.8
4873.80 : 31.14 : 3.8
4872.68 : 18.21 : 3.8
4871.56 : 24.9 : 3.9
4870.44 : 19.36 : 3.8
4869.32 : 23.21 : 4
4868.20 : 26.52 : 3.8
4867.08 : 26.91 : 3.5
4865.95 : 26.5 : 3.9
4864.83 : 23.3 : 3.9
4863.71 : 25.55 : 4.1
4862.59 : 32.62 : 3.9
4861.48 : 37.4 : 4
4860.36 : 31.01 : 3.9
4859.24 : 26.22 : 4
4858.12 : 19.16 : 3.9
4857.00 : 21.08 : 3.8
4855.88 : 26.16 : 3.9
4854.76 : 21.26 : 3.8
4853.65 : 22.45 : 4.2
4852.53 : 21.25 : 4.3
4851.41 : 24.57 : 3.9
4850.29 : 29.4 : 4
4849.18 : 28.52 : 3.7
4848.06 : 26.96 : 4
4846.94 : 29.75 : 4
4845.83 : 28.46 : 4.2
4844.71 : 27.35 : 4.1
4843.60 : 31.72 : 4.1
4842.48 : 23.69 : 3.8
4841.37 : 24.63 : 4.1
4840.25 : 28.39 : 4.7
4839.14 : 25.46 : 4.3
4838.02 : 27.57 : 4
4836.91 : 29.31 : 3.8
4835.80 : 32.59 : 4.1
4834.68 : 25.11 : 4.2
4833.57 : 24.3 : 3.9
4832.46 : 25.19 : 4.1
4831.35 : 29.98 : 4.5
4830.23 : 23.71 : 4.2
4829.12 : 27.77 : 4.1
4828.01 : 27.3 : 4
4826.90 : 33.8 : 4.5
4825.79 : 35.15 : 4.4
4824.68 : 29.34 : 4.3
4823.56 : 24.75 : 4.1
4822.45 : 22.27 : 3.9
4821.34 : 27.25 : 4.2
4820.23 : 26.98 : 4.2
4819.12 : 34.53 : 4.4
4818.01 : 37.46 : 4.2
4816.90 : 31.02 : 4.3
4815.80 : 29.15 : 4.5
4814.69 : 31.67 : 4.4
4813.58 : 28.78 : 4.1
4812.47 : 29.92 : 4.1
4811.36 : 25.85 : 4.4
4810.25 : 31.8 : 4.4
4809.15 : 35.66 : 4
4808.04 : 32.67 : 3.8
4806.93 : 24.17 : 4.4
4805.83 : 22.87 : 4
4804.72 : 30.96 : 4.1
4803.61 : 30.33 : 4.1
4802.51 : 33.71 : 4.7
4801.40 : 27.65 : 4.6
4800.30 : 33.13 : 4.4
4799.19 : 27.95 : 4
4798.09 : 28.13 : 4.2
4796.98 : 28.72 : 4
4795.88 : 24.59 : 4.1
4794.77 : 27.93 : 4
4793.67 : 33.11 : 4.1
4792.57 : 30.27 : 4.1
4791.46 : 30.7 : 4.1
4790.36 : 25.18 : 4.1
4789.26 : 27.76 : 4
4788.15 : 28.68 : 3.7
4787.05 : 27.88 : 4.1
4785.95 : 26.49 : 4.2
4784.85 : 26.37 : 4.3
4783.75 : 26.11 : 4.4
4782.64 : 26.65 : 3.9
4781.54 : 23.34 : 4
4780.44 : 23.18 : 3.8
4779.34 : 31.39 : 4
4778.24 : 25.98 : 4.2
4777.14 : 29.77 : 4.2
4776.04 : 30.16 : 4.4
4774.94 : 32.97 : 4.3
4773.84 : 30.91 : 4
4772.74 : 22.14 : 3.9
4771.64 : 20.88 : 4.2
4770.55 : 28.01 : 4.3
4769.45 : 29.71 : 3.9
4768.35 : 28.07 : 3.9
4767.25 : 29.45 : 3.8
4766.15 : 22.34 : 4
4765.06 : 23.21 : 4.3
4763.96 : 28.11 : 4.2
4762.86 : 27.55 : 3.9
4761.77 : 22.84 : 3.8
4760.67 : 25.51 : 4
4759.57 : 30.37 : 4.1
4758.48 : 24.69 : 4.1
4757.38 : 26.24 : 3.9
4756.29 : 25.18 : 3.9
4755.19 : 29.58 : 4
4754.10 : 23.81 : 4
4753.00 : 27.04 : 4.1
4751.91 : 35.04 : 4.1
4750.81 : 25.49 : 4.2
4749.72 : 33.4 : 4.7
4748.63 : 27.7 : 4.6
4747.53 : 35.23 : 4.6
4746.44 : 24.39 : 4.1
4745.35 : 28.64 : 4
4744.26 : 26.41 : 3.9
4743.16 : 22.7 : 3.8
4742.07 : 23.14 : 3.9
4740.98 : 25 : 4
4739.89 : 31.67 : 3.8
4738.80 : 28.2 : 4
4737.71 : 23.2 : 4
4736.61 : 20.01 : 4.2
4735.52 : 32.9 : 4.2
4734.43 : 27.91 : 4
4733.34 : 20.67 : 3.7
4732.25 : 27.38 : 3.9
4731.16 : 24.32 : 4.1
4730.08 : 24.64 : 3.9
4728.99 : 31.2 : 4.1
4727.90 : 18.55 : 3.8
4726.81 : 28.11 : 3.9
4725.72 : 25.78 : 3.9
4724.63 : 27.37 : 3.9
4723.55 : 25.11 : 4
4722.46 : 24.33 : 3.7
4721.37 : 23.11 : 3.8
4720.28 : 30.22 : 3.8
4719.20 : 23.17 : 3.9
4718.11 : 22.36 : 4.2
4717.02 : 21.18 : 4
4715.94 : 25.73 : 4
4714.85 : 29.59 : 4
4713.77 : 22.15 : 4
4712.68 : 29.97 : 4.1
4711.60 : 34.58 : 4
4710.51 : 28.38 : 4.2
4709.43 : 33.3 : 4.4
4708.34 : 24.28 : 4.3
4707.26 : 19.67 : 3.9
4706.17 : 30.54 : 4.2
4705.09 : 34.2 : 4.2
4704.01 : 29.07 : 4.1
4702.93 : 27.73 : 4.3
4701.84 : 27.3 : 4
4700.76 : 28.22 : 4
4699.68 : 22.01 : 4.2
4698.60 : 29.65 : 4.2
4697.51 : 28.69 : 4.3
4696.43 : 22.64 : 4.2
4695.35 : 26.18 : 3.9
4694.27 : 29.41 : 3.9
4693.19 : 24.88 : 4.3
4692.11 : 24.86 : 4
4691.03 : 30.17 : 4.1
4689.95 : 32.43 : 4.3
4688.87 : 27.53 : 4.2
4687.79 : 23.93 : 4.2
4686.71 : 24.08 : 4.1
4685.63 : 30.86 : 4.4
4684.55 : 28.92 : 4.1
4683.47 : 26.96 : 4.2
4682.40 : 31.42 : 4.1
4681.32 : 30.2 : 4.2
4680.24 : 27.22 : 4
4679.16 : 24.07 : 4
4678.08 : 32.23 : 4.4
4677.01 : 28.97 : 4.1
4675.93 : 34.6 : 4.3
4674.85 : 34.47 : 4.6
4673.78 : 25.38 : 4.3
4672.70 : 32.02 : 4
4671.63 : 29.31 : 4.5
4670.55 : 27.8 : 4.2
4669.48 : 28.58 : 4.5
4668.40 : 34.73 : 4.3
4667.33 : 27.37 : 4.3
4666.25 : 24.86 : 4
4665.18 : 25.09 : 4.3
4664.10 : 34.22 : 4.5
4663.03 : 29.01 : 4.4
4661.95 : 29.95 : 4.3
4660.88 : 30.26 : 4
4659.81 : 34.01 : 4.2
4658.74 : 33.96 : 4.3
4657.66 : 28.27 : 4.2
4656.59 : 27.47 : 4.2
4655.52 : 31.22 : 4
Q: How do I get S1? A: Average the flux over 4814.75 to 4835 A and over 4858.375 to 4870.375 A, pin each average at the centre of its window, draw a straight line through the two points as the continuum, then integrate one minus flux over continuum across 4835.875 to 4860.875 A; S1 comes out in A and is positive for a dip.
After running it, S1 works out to 1.5 A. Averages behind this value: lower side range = 28.7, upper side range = 27.3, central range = 26.2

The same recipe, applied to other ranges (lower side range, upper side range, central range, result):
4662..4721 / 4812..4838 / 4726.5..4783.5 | 3.4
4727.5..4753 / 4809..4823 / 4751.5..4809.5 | 1.6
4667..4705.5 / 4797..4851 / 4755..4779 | 1.4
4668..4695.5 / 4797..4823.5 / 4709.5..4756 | 3.9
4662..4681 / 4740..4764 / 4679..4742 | 3.4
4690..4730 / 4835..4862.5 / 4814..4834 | -1.6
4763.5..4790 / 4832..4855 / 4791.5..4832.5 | -3.9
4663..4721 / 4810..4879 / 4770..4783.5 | 0.2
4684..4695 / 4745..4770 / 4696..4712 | -0.2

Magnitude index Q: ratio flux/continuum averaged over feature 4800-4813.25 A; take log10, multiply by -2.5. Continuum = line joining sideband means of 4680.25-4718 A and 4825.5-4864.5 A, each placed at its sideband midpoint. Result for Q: -0.10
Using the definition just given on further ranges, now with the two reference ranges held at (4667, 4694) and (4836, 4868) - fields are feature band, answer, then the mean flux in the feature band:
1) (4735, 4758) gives 0.03 mag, 27.4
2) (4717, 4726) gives 0.14 mag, 24.9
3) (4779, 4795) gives 0.00 mag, 27.6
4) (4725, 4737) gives 0.10 mag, 25.7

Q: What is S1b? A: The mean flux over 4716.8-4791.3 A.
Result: 26.6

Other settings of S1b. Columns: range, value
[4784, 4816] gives 29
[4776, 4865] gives 28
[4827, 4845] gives 27.3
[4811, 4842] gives 28.5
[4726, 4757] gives 26.8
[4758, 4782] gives 26.9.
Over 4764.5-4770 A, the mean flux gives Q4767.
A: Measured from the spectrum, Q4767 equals 26.5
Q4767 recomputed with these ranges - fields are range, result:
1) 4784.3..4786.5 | 26.5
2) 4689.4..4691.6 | 31.2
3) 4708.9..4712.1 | 32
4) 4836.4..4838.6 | 28.4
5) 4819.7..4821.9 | 27.1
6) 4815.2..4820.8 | 31.9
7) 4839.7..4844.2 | 27.1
